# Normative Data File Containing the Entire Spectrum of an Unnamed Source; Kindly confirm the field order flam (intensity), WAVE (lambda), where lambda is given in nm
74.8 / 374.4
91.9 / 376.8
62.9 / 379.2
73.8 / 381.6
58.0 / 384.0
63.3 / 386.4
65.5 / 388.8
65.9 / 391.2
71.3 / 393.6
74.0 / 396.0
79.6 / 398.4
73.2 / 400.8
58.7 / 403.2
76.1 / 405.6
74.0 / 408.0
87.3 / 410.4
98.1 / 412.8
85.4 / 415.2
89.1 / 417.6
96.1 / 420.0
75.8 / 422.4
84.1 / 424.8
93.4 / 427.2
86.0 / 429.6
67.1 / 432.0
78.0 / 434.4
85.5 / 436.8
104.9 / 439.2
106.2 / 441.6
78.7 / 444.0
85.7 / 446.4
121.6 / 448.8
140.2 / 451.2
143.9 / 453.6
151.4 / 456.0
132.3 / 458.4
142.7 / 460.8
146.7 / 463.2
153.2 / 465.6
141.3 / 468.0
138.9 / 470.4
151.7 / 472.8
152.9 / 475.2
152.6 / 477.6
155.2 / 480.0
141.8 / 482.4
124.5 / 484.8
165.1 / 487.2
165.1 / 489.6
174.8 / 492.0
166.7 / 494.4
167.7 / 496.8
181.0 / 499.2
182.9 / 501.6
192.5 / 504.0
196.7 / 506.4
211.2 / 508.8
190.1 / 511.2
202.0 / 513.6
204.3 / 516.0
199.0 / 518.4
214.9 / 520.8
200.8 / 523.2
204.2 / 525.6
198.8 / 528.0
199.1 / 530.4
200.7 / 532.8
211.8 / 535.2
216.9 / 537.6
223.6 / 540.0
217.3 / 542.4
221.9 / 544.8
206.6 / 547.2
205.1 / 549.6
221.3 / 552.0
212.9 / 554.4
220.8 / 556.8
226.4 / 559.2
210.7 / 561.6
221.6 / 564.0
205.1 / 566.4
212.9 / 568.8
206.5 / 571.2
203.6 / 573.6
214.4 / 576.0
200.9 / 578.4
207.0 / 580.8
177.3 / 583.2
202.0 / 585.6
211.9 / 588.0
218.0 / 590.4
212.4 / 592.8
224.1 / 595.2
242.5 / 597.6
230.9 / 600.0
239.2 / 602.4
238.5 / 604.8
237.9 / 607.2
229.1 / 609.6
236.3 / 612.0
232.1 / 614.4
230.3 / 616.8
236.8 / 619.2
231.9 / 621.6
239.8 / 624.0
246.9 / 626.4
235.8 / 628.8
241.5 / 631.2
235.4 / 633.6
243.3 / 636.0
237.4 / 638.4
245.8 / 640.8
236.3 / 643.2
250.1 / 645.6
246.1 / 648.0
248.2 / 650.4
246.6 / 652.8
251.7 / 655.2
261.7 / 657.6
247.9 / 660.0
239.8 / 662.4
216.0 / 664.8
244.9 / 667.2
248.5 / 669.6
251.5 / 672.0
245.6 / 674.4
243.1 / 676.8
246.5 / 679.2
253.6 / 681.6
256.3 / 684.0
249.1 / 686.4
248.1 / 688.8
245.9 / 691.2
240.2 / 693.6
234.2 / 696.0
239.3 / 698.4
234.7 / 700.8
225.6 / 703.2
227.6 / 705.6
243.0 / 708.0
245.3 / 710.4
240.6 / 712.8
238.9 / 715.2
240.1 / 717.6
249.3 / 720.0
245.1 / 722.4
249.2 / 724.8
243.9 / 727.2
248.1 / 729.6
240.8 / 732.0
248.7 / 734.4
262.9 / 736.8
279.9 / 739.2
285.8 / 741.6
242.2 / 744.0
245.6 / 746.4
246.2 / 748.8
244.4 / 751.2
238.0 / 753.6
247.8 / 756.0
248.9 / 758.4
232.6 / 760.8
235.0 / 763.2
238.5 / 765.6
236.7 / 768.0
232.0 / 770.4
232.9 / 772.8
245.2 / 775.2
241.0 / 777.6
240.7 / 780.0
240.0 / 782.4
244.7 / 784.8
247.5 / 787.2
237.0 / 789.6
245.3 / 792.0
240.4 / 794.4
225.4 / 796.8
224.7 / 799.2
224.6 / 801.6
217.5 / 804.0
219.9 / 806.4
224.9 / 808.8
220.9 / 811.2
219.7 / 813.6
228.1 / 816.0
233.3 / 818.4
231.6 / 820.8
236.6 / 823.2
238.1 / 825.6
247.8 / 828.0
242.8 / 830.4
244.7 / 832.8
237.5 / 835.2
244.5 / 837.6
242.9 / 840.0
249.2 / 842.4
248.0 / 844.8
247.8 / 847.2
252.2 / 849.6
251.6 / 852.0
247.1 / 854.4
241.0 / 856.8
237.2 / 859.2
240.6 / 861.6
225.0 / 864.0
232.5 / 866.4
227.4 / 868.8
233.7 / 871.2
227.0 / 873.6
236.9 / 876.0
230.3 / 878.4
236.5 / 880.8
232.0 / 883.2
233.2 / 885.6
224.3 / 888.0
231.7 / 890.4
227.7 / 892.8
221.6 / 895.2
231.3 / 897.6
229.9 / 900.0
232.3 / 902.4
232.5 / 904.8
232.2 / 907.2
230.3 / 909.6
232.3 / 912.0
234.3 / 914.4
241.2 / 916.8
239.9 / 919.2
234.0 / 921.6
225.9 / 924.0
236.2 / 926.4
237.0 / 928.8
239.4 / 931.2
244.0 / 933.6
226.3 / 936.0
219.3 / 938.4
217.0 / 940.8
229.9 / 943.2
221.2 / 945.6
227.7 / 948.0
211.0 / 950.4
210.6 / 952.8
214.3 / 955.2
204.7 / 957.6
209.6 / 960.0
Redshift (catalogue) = 0.13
